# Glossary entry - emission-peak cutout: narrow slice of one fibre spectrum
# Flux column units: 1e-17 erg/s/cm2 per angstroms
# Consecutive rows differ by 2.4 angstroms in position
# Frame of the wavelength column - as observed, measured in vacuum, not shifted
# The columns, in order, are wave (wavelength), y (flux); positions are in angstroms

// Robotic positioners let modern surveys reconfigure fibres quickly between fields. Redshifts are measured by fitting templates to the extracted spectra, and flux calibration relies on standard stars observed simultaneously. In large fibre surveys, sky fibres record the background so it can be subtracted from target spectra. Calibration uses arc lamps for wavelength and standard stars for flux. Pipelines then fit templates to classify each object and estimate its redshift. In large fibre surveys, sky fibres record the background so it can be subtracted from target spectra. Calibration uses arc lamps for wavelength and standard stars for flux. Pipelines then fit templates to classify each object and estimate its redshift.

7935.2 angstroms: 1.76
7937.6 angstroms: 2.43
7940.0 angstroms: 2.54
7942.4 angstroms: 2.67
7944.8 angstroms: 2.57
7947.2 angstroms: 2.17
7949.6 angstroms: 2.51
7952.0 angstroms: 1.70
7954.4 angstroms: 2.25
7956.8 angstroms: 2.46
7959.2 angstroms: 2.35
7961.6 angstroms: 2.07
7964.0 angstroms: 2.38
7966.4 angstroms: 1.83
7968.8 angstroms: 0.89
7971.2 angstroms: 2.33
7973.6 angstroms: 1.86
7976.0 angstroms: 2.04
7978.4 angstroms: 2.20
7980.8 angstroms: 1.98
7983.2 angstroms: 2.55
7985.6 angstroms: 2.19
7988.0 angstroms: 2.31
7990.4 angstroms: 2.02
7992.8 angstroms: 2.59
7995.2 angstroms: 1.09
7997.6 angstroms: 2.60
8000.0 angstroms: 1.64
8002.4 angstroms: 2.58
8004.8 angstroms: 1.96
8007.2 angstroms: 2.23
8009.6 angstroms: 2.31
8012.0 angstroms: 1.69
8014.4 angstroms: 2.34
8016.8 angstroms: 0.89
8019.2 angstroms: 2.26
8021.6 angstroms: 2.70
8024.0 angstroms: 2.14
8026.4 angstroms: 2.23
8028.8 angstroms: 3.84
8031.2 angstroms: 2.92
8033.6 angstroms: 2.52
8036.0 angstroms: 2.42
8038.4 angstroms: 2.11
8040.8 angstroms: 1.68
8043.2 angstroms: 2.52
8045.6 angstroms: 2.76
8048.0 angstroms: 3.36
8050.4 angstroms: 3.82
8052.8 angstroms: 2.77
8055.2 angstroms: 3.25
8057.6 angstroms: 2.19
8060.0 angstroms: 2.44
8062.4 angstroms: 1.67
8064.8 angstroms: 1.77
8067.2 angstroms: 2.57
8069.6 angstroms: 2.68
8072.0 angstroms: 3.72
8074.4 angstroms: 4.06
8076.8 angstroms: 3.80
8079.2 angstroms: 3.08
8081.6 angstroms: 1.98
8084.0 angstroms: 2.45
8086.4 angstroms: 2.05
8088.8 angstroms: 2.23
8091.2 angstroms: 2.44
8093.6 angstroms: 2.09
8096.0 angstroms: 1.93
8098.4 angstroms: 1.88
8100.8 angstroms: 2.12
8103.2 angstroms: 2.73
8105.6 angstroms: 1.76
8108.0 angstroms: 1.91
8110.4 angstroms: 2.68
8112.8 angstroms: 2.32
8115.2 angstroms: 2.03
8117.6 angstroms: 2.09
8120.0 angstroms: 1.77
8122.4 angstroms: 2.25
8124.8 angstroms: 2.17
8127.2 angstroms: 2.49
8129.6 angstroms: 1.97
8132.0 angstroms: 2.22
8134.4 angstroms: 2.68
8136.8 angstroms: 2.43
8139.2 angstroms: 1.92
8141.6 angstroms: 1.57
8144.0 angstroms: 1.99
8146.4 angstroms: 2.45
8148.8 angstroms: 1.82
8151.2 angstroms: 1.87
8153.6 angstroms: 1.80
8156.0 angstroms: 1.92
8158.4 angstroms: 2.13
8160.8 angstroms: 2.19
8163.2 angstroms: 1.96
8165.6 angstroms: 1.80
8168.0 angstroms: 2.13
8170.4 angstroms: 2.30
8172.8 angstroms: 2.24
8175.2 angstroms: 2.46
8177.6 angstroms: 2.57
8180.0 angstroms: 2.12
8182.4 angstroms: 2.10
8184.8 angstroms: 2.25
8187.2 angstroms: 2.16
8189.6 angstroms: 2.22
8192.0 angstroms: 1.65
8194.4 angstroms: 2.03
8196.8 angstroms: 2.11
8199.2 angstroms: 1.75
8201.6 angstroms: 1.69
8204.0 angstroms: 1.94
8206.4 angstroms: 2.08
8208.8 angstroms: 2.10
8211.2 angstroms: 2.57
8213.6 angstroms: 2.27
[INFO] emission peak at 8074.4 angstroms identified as [N II]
